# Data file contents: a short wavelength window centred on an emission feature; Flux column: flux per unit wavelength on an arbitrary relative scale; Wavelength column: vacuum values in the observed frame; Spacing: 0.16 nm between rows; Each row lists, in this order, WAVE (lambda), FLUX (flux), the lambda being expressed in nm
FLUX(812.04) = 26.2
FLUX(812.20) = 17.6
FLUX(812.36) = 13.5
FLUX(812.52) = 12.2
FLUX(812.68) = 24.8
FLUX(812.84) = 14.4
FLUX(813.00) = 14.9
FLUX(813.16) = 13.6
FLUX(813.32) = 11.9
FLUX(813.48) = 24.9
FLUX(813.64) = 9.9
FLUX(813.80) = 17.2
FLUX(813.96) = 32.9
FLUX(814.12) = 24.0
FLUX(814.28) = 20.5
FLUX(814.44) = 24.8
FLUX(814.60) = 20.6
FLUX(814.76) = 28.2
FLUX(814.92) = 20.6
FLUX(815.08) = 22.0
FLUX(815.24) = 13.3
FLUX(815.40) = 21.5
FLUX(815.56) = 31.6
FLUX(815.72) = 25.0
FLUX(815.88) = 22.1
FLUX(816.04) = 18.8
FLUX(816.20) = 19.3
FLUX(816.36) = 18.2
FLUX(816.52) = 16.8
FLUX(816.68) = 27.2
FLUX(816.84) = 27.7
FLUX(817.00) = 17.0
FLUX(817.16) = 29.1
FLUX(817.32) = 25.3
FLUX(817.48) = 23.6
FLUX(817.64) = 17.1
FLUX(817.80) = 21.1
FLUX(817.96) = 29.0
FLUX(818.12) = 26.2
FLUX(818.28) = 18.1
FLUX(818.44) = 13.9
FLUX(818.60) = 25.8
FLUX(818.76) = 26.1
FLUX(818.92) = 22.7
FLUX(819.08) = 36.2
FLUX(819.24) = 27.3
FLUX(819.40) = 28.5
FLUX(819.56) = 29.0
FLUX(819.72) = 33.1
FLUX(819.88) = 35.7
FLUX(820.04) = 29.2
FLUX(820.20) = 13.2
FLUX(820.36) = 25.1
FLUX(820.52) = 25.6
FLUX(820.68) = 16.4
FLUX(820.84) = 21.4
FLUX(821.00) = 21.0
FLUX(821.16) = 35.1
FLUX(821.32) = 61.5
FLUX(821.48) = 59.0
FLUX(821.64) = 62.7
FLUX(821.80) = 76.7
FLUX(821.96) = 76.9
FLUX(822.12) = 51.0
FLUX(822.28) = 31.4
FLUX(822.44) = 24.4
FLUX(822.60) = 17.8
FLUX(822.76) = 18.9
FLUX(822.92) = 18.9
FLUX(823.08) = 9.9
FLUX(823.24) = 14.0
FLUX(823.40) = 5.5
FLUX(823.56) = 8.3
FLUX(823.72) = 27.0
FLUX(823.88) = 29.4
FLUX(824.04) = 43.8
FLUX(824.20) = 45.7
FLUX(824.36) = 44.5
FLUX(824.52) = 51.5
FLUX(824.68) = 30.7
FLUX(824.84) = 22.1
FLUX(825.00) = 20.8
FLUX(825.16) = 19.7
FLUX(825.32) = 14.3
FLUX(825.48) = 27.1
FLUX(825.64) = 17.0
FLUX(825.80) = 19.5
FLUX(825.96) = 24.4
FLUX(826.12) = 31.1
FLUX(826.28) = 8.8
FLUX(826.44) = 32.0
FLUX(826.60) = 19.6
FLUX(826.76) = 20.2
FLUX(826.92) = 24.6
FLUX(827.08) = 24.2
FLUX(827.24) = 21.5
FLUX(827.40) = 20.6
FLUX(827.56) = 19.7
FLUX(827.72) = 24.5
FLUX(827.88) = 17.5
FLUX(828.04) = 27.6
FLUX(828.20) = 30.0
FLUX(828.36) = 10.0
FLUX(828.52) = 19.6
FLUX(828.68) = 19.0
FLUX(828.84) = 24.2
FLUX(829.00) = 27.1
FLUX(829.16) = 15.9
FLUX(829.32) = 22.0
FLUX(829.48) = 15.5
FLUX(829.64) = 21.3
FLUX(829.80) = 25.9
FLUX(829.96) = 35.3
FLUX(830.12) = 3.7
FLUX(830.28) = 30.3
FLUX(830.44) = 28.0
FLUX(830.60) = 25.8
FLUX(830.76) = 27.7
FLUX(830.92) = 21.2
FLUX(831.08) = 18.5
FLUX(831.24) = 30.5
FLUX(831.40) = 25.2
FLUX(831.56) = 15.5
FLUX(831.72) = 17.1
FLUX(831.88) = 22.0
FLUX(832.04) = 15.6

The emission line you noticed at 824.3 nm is [N II] 6583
